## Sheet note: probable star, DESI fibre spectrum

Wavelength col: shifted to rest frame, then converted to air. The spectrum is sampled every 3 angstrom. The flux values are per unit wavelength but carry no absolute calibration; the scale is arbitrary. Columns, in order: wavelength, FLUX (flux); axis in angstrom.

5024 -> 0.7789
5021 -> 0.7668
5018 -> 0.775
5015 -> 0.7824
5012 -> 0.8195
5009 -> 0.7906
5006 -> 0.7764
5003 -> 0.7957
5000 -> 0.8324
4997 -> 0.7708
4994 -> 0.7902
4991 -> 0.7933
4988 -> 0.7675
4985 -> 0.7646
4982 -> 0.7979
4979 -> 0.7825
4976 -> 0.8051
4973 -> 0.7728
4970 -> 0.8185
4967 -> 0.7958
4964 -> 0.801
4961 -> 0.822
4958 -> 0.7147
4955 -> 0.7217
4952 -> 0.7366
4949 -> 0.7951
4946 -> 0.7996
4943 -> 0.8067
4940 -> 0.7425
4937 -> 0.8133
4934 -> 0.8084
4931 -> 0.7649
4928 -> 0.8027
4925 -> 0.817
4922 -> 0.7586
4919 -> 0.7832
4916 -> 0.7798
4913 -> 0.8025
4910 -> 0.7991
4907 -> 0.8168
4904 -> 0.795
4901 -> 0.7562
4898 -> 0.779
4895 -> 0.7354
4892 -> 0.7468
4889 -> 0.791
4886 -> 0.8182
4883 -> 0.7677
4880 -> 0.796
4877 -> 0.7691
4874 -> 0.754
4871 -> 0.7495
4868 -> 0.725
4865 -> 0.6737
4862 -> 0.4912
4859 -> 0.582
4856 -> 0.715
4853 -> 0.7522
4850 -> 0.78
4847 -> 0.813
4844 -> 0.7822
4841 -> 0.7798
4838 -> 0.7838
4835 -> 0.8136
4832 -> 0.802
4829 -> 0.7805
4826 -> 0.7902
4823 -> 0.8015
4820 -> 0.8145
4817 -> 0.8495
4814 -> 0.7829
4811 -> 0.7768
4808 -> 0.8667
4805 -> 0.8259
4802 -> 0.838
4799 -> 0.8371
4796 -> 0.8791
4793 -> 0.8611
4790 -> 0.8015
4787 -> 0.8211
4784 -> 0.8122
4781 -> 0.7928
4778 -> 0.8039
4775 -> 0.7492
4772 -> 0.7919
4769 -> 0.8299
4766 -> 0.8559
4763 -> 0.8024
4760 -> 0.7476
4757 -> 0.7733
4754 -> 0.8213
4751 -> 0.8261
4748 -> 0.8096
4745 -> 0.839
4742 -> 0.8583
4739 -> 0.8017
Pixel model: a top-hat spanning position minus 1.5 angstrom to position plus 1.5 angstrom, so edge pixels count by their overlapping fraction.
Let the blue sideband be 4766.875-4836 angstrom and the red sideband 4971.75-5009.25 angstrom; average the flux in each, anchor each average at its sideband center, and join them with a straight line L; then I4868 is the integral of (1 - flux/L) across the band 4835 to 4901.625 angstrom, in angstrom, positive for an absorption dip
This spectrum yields 5.0 angstrom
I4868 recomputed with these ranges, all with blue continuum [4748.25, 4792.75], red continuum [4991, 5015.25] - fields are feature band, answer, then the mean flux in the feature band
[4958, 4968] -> 0.0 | 0.793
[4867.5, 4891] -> 0.8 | 0.773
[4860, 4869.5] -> 2.1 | 0.627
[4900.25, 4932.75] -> 0.4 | 0.79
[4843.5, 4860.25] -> 1.3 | 0.737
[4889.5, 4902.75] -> 0.7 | 0.758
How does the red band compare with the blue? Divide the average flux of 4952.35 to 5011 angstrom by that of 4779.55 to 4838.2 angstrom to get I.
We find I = 0.96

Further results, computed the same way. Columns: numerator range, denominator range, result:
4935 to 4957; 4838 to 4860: 1.03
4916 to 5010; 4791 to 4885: 1.01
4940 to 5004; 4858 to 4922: 1.05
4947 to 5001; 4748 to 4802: 0.96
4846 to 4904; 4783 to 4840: 0.90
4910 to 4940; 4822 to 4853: 1.00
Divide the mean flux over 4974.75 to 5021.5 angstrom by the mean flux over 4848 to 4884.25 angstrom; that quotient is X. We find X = 1.1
